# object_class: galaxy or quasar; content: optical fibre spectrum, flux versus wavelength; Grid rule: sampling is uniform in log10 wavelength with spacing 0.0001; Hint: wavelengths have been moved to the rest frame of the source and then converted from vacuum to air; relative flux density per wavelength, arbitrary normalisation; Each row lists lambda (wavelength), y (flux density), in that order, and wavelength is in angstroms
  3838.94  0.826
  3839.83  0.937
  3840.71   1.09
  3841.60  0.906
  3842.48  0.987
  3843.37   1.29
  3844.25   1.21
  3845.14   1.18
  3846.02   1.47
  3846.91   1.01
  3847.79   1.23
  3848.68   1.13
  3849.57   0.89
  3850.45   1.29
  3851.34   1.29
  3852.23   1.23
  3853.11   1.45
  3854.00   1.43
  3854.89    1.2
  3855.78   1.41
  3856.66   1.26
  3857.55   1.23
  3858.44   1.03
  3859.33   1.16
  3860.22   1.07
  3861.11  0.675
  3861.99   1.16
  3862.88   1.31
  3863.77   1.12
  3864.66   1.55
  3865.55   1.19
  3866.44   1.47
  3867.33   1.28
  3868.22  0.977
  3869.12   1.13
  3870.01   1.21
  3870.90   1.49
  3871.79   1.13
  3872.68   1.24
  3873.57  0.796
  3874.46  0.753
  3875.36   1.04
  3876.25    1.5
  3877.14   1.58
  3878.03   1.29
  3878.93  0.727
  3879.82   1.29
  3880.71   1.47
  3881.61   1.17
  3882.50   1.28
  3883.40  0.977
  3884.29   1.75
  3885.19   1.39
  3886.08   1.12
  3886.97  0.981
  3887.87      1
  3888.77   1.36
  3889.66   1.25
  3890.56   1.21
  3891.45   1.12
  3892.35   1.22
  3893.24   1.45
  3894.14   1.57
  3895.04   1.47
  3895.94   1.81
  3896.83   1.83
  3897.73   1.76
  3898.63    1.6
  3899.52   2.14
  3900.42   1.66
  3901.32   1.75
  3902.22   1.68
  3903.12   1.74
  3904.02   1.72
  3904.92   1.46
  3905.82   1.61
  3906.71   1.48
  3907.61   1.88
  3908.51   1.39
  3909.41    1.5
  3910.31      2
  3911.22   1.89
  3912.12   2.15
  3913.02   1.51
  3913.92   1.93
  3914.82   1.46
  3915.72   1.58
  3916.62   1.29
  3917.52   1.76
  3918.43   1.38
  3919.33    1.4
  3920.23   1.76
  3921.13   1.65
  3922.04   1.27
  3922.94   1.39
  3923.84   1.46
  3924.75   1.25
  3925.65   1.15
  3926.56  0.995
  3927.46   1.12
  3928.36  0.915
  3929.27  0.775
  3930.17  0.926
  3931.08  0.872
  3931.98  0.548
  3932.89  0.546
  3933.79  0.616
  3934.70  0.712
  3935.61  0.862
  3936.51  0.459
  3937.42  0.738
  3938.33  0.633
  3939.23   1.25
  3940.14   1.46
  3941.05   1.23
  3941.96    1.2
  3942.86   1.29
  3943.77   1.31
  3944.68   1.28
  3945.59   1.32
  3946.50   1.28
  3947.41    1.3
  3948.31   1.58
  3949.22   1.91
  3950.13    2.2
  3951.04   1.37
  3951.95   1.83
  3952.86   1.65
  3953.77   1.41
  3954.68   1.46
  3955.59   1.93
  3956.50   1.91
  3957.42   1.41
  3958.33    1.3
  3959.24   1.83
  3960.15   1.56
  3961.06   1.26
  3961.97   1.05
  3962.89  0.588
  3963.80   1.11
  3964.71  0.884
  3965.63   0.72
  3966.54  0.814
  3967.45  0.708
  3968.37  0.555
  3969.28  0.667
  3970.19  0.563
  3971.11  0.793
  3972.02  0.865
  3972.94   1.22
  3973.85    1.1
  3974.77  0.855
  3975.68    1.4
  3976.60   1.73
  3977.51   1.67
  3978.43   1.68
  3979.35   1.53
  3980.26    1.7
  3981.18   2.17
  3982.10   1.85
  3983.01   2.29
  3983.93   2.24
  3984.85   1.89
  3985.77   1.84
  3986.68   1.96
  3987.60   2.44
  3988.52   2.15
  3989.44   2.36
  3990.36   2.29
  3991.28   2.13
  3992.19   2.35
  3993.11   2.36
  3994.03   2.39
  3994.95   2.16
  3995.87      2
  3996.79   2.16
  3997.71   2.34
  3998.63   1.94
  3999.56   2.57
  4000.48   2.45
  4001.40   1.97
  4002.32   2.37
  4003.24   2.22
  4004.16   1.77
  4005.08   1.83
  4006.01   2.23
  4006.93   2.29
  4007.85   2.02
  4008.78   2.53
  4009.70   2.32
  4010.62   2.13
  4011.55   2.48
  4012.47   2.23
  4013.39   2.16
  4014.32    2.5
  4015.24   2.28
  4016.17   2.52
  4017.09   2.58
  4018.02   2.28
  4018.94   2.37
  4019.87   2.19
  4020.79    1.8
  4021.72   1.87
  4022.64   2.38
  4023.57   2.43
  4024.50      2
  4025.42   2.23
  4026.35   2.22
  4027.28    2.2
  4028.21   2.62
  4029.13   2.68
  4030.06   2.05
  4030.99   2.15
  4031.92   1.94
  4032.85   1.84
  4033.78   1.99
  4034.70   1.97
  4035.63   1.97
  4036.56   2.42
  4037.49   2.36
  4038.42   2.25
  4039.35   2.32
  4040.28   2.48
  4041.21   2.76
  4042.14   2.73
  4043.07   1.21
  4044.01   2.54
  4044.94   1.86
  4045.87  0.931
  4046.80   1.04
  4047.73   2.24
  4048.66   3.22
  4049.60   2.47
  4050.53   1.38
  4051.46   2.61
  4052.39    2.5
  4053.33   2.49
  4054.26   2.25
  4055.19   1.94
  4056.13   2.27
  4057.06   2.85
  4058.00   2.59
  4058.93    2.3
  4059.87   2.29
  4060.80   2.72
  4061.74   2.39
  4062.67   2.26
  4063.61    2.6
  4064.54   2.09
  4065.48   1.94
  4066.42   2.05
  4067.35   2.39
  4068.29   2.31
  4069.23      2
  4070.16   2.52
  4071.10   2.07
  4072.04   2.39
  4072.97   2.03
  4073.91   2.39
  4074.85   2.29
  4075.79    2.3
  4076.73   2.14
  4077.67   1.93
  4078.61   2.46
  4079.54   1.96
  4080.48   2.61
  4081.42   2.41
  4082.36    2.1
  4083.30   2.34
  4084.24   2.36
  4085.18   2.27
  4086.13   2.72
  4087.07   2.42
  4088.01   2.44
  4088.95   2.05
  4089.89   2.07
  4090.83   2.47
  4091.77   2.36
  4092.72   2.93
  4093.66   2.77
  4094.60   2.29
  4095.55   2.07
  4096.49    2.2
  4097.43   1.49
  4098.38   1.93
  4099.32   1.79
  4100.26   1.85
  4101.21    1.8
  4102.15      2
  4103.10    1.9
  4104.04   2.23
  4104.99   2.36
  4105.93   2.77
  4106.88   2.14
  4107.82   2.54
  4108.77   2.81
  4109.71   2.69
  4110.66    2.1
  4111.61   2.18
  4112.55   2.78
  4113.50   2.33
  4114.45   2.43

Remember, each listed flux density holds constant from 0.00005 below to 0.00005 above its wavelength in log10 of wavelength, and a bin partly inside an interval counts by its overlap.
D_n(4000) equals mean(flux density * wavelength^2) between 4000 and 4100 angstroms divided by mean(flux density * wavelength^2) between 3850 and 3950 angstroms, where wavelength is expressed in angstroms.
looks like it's 1.84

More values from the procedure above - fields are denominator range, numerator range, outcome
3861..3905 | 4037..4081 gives 1.83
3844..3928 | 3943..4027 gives 1.39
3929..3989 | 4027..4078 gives 1.78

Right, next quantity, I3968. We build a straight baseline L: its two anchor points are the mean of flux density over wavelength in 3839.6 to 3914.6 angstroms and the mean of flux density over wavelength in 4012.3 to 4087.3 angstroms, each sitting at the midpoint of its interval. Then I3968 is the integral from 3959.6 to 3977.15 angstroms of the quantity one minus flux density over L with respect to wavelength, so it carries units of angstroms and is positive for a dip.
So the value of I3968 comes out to 8.1 angstroms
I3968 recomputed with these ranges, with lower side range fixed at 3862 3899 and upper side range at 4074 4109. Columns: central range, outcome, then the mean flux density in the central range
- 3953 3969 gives 4.28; 1.21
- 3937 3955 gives 2.33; 1.39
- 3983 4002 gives -4.23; 2.2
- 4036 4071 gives -2.94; 2.26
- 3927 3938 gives 5.54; 0.756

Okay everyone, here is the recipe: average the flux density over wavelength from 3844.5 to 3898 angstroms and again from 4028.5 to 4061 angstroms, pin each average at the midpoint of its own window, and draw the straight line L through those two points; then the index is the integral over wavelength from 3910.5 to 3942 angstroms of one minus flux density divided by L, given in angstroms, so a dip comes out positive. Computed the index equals 6.8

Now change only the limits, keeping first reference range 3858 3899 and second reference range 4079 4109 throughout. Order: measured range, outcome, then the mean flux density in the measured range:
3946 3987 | 6.30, 1.41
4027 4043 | -2.15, 2.25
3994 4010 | -3.13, 2.19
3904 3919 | -2.44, 1.64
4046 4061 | -1.52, 2.28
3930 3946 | 6.05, 0.958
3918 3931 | 2.08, 1.23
